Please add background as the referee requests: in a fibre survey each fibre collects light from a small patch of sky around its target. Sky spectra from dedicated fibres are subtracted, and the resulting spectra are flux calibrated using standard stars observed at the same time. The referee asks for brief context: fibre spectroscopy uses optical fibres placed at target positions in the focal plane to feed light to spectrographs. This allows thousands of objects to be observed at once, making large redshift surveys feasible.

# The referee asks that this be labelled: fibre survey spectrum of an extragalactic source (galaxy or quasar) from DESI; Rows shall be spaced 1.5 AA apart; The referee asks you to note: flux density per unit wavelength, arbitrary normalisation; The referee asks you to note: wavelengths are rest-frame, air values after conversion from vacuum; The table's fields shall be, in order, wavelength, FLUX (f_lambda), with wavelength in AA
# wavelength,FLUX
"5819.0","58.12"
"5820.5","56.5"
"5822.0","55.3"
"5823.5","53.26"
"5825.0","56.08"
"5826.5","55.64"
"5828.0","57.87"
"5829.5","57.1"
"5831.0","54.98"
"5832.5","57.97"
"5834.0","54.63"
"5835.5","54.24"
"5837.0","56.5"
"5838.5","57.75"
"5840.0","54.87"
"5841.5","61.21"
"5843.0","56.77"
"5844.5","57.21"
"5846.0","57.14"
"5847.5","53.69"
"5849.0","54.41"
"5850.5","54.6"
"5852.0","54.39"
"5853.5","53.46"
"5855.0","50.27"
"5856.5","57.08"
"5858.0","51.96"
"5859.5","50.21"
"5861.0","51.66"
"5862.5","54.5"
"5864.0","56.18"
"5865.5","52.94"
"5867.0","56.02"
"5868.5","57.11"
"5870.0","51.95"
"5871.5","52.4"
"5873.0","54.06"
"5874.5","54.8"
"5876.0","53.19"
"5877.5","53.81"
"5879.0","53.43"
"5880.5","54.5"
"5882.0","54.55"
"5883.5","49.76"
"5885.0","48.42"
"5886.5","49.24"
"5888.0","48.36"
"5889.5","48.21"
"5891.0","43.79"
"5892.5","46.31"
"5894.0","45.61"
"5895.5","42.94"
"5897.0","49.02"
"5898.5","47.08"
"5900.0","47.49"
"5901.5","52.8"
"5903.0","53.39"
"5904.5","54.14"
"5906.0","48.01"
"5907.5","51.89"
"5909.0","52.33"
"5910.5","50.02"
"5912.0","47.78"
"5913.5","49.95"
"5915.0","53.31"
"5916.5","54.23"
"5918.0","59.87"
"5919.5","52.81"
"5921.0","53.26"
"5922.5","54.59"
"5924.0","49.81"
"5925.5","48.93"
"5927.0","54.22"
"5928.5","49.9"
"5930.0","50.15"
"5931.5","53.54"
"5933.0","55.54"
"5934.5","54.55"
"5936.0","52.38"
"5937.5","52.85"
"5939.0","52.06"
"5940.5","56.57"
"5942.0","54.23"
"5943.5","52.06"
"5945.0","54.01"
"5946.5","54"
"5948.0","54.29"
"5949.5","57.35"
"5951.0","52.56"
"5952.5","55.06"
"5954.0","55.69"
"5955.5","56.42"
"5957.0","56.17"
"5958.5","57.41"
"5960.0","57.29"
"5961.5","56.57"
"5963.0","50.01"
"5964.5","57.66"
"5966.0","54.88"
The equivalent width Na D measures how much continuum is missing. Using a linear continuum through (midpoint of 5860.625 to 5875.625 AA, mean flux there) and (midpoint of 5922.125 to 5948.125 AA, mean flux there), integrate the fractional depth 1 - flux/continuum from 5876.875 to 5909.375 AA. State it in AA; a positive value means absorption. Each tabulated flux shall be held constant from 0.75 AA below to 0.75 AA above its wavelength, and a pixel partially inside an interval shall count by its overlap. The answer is 2.4 AA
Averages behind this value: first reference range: 54.2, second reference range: 52.9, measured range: 49.7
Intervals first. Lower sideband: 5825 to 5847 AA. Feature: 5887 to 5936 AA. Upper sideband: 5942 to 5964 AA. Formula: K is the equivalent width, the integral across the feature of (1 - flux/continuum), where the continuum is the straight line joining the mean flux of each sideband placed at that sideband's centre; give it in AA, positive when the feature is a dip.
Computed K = 4.2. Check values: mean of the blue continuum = 56.7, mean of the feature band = 50.8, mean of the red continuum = 54.9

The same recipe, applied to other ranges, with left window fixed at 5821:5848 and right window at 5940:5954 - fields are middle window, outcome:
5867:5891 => 1.5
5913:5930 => 0.7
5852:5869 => 0.6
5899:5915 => 1.2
